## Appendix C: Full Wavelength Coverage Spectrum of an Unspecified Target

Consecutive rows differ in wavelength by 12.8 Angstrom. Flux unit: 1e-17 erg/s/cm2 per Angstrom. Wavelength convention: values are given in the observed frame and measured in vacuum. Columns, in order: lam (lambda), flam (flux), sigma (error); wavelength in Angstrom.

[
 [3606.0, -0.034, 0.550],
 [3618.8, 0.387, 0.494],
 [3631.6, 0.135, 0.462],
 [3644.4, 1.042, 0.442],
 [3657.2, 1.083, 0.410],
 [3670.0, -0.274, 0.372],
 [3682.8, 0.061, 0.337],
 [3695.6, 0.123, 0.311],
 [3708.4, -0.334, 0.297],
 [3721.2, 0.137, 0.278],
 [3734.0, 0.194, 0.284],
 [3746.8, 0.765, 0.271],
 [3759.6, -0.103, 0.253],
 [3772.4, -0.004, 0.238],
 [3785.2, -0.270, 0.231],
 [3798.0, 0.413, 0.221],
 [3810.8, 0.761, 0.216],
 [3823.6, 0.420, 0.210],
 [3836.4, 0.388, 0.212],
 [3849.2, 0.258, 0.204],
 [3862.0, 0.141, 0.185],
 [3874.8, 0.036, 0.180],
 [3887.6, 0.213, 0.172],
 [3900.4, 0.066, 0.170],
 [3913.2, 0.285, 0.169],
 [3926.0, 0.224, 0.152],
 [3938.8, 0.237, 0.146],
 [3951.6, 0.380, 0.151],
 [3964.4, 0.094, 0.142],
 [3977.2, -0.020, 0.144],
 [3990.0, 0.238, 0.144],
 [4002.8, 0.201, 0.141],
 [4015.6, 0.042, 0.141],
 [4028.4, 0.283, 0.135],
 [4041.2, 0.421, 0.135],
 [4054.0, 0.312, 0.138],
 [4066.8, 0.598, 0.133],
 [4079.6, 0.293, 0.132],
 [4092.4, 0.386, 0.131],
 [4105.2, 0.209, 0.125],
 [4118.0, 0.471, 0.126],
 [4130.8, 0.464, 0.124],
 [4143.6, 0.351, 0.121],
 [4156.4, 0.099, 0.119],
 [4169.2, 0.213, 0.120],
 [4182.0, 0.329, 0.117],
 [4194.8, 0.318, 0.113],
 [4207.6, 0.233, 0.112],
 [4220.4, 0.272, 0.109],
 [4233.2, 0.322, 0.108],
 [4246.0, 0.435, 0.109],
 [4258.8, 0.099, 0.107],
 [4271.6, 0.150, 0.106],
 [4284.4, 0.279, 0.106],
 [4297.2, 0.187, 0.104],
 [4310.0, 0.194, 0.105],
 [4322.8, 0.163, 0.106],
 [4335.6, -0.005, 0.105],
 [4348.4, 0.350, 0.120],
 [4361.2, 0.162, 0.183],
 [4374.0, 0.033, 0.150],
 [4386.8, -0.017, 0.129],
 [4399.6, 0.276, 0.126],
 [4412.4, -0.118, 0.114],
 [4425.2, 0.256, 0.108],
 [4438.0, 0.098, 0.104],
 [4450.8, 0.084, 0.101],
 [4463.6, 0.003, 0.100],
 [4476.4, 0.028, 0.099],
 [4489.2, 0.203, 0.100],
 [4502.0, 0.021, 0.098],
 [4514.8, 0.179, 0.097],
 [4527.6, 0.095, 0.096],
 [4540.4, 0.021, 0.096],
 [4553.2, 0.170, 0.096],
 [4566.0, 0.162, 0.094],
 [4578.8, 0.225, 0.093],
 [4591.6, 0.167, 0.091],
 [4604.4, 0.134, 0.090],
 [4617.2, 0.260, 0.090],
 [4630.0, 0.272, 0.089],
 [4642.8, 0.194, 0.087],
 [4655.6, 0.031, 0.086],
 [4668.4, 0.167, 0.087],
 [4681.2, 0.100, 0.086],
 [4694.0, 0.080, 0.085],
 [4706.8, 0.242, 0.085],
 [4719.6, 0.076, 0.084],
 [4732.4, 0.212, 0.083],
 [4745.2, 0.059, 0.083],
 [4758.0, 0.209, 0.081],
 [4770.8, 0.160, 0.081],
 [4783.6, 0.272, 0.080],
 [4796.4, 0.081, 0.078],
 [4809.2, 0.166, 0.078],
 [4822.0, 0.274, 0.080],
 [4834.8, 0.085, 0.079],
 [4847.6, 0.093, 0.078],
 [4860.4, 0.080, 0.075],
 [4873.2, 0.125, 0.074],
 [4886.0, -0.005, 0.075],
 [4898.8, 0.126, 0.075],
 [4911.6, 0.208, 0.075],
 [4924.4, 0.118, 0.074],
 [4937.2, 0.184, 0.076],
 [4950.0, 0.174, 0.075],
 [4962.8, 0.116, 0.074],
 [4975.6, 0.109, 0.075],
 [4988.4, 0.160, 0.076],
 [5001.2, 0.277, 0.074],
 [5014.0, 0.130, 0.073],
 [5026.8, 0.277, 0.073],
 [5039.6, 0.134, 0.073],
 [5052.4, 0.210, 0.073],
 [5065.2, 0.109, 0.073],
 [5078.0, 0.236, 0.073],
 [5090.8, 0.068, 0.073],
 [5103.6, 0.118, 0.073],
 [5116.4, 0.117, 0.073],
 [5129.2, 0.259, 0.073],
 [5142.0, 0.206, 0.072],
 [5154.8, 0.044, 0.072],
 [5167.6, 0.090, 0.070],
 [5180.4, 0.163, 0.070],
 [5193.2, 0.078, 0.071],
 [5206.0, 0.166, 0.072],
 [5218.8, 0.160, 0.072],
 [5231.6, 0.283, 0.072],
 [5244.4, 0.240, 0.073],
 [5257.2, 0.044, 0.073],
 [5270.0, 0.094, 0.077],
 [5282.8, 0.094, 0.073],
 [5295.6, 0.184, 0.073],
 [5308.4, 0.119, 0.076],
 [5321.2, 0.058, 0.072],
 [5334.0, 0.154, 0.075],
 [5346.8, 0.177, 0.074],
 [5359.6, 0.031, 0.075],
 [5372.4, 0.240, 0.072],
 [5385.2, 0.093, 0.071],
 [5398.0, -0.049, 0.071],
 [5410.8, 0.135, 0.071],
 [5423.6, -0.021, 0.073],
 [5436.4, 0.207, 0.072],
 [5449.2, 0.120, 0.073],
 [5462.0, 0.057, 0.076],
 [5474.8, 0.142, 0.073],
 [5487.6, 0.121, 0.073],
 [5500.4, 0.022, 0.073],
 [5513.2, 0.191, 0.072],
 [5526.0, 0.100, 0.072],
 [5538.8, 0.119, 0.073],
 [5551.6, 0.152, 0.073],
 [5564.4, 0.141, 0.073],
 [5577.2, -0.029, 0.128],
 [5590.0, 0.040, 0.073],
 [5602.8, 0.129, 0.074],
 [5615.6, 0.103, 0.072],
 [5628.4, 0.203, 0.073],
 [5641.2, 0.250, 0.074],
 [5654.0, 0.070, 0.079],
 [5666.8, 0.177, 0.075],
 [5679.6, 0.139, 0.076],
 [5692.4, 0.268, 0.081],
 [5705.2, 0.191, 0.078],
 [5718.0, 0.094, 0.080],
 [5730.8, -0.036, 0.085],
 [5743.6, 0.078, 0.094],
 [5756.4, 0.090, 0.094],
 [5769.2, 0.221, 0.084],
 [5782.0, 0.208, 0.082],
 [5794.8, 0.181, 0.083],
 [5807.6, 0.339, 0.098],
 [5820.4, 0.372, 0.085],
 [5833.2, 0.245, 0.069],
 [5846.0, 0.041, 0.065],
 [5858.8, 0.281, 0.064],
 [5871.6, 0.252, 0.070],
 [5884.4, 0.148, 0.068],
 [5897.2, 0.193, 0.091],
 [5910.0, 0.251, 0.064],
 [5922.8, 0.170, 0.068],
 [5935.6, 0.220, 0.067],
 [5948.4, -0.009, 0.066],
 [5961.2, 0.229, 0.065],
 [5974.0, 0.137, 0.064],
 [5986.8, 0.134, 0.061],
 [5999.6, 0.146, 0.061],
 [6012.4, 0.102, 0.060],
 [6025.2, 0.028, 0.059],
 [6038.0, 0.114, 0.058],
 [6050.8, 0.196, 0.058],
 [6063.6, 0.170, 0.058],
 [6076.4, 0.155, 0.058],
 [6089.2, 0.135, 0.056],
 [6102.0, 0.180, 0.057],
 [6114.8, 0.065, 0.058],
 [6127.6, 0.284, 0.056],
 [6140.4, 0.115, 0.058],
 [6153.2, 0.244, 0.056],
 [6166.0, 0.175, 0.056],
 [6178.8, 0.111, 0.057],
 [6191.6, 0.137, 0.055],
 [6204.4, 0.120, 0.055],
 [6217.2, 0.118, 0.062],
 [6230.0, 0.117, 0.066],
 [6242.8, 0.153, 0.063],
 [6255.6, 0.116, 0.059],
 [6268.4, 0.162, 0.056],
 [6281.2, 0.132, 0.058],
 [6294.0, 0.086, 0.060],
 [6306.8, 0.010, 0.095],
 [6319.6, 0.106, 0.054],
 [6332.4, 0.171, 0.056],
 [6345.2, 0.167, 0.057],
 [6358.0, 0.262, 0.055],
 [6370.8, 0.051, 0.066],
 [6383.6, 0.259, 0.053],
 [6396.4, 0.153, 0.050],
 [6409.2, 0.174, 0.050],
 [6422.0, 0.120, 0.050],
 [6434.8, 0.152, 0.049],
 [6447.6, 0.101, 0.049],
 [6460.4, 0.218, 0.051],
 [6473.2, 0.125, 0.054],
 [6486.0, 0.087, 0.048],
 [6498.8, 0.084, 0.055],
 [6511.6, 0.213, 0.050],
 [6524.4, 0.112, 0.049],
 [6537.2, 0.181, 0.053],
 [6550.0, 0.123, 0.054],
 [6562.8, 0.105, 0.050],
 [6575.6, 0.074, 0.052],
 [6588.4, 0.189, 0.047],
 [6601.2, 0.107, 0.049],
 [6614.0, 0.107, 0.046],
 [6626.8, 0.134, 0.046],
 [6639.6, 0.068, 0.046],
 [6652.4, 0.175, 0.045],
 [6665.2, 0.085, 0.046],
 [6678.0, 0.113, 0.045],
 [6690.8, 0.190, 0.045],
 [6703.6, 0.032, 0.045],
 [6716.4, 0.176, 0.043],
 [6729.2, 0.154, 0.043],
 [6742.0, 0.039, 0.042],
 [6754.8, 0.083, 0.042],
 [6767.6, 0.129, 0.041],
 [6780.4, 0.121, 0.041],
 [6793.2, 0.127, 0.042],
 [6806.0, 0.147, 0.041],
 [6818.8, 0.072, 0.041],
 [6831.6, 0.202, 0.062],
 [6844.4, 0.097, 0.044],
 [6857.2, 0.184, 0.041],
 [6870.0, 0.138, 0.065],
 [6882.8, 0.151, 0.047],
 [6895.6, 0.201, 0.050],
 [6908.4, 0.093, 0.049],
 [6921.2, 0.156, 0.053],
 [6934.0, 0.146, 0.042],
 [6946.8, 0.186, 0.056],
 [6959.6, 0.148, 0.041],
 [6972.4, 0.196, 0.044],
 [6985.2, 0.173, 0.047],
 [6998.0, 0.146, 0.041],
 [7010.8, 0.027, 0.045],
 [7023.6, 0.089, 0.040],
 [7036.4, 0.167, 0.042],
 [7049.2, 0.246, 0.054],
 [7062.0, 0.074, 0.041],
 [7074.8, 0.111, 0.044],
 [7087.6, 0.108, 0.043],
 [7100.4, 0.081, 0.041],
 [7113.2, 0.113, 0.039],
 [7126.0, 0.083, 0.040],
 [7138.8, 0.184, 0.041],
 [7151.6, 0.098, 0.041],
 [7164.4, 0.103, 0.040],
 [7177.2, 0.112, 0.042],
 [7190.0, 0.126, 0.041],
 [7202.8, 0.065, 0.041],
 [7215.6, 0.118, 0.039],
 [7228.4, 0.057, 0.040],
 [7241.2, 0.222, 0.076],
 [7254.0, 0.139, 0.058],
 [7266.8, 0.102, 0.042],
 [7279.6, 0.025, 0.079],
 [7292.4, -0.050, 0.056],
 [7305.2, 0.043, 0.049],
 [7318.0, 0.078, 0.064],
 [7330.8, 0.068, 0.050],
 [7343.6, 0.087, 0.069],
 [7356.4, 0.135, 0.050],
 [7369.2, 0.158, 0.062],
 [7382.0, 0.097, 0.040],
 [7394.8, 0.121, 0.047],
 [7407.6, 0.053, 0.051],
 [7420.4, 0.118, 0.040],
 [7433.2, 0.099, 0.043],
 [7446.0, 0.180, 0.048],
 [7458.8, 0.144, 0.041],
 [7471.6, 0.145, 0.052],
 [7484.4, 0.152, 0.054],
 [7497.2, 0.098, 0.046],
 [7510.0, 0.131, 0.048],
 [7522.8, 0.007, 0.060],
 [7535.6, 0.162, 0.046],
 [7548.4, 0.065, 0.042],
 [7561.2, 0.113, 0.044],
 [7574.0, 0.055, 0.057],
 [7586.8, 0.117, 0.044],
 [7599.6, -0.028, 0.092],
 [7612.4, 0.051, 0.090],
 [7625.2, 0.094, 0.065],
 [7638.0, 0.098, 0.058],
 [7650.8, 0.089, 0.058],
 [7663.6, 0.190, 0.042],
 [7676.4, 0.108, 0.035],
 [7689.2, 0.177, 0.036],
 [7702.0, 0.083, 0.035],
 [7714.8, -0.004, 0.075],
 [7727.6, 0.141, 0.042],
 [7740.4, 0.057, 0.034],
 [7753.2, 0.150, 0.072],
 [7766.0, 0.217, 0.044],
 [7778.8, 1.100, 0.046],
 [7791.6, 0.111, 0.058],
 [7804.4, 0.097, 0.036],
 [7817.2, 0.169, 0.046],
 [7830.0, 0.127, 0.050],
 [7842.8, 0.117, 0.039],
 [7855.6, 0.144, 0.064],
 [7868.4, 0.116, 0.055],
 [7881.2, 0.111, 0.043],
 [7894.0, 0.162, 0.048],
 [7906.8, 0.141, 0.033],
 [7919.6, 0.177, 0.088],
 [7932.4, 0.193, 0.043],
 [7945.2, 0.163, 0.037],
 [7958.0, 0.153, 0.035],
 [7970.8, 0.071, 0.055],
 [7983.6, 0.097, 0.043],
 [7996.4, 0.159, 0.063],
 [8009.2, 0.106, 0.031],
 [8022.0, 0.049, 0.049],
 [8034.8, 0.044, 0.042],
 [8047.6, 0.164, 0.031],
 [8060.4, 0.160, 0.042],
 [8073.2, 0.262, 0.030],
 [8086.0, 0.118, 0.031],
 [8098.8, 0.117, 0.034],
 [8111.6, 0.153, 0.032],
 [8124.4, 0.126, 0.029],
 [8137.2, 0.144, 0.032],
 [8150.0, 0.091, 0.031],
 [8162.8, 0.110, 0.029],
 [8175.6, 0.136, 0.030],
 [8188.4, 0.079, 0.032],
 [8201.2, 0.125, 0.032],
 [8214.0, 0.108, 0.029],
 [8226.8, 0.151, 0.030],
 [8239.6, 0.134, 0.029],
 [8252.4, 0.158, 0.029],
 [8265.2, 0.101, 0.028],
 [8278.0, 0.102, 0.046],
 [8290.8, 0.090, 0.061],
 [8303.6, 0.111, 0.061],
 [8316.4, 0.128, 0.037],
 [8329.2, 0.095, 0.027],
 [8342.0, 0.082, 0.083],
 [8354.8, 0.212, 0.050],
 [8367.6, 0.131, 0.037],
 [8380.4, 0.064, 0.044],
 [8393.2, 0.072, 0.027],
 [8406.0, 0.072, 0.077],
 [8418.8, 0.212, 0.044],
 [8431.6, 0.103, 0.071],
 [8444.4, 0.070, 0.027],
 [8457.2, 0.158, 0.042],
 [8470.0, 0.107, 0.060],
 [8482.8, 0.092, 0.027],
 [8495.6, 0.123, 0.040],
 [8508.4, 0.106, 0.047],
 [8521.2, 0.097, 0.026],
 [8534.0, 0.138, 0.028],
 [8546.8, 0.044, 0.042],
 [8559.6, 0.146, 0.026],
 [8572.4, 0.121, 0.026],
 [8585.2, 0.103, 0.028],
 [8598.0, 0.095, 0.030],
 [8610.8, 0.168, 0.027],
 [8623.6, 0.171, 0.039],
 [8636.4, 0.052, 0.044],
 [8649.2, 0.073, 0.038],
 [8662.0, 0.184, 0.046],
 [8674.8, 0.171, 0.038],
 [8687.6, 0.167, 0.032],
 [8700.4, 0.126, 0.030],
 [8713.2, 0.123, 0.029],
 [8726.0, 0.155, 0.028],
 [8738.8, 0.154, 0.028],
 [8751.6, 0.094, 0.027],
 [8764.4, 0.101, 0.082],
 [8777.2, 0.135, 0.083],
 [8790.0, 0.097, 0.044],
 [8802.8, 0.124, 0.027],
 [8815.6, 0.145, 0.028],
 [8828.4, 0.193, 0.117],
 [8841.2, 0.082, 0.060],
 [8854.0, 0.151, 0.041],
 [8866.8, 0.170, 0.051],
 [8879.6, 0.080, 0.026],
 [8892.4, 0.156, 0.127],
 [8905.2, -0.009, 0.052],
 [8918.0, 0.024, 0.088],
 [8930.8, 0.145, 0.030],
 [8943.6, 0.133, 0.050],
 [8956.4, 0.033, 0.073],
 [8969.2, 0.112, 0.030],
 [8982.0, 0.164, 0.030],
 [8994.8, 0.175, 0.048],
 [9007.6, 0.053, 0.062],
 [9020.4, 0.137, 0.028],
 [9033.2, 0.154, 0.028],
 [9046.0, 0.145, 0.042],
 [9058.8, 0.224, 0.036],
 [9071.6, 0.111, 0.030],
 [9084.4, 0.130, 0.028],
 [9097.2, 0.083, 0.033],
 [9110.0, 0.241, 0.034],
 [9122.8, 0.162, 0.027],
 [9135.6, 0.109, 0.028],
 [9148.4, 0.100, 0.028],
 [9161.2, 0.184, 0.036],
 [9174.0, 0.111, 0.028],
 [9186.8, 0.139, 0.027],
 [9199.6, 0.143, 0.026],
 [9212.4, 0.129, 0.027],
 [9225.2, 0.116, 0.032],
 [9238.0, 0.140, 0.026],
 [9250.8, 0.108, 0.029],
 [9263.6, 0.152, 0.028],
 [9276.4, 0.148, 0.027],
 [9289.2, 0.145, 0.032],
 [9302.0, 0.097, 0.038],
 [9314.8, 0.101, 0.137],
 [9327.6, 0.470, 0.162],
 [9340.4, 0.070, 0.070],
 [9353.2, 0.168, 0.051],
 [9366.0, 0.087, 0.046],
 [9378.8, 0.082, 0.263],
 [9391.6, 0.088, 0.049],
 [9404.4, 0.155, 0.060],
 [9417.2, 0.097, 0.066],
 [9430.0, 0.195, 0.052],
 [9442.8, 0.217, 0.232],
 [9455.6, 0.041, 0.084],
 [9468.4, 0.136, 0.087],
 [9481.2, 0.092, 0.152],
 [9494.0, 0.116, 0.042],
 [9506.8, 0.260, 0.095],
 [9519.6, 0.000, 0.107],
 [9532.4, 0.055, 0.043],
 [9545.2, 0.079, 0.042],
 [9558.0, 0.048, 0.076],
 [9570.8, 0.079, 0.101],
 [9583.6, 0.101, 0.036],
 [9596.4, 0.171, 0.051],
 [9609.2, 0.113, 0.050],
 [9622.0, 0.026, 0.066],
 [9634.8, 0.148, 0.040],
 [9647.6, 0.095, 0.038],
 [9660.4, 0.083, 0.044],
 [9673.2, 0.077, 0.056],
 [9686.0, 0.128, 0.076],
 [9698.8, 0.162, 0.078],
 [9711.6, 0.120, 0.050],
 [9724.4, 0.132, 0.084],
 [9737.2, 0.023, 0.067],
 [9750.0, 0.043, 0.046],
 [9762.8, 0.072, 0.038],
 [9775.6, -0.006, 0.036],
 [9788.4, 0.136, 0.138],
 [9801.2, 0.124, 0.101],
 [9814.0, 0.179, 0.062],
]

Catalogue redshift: 1.086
